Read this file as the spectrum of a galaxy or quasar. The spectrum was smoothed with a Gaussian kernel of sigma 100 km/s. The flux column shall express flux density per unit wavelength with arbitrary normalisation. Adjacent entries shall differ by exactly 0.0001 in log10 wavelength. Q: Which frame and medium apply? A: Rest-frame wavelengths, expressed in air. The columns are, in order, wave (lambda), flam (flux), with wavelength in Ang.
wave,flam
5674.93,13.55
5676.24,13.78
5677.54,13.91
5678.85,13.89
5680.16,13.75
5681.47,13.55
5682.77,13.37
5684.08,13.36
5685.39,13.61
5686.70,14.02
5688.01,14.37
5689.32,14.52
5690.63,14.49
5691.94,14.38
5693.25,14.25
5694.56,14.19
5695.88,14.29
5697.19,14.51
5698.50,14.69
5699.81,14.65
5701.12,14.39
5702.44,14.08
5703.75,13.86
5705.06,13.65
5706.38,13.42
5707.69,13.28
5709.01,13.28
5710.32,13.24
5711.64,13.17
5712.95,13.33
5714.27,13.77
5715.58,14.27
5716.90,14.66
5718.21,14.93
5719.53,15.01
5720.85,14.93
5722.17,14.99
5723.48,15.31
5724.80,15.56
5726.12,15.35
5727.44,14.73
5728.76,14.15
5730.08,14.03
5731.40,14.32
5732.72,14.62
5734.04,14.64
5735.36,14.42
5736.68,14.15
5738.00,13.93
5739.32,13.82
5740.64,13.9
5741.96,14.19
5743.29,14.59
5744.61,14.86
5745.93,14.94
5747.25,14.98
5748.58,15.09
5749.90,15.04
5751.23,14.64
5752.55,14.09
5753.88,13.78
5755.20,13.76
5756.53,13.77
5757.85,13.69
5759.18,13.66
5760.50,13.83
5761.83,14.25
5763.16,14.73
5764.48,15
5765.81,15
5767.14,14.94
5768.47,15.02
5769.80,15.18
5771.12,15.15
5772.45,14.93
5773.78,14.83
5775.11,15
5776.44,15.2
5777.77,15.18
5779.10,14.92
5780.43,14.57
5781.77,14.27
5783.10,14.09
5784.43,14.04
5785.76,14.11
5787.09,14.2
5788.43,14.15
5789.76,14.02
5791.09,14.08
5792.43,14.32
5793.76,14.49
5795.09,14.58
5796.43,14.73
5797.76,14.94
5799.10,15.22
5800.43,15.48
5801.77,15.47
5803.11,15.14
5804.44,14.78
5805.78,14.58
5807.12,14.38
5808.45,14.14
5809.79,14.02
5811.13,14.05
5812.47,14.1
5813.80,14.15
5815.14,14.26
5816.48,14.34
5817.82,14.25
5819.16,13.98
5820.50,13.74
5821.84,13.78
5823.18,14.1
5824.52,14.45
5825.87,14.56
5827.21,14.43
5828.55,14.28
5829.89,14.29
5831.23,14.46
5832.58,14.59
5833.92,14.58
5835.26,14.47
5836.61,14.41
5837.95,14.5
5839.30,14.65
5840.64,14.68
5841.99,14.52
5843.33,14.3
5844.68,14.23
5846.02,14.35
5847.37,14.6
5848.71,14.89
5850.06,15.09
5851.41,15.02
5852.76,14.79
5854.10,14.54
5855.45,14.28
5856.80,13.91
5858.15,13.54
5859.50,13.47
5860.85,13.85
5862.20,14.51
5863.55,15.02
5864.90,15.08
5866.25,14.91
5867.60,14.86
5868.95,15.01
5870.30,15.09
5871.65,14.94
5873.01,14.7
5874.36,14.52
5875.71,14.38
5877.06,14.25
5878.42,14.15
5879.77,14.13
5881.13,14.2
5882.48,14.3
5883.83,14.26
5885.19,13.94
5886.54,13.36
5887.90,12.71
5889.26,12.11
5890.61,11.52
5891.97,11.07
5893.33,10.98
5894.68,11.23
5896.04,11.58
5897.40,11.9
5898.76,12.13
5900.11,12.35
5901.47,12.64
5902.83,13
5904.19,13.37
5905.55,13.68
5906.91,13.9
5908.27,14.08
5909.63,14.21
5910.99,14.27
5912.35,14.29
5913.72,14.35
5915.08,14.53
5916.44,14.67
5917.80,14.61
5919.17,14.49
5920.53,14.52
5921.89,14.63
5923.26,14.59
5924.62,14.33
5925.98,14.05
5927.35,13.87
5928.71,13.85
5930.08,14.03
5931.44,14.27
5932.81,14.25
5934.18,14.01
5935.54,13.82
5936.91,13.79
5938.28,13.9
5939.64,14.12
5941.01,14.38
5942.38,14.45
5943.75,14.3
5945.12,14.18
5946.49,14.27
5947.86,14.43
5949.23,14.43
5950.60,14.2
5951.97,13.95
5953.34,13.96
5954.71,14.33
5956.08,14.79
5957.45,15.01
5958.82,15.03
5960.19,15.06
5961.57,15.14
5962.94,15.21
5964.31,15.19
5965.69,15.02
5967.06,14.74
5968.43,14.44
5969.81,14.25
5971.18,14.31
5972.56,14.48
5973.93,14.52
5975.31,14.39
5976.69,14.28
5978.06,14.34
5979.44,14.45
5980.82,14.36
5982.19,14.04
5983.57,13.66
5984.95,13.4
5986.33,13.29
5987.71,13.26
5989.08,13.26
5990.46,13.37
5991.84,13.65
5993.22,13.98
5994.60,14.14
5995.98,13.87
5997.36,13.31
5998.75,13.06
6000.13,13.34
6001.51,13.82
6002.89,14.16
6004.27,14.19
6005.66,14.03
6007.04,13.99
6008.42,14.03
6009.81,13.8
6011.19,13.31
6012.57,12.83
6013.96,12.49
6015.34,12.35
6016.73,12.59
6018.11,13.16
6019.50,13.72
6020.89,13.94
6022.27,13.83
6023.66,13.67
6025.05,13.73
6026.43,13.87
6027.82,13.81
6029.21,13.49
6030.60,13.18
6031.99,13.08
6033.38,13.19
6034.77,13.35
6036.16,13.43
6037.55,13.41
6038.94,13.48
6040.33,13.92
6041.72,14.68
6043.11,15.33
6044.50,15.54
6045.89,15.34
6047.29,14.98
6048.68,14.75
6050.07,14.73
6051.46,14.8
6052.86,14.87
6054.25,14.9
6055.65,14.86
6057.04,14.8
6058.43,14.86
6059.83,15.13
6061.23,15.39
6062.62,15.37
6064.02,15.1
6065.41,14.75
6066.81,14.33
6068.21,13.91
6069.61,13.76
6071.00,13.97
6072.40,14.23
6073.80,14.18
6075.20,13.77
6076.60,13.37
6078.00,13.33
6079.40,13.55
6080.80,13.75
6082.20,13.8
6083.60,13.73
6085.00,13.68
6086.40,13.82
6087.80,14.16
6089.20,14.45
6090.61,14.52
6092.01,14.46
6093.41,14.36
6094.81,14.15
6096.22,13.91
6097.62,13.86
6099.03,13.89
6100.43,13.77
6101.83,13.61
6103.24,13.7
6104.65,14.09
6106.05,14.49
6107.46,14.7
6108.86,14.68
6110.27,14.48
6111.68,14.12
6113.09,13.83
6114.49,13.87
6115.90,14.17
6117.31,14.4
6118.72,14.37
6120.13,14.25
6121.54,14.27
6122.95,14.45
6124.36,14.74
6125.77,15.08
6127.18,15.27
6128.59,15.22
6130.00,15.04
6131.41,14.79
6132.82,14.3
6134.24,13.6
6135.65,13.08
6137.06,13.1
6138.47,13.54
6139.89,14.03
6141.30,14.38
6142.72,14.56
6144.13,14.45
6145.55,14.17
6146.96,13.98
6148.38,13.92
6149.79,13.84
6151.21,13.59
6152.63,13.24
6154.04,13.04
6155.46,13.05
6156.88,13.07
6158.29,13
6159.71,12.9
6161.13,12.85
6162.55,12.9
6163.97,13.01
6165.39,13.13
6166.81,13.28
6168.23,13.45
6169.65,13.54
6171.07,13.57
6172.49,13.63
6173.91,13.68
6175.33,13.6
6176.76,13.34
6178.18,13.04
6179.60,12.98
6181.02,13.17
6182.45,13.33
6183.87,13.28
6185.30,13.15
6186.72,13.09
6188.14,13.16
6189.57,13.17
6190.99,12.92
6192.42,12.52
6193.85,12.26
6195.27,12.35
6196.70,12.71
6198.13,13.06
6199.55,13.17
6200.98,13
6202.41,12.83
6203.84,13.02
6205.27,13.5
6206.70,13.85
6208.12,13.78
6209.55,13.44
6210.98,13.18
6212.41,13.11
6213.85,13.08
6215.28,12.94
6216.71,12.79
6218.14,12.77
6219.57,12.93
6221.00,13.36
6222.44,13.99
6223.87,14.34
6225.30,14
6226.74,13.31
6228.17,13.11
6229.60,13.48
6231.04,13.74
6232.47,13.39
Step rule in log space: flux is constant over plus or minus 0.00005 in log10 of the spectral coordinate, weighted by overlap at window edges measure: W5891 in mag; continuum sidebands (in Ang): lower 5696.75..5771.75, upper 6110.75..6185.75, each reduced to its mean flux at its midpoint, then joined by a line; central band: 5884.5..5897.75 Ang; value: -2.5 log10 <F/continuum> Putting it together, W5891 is 0.18 mag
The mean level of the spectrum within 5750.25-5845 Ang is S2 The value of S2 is 14.5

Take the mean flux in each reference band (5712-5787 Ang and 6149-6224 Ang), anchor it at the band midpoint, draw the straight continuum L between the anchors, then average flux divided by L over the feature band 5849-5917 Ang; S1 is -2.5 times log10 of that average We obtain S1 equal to 0.03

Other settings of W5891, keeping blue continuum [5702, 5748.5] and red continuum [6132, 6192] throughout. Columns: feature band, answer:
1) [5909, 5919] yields -0.04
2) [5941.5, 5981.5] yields -0.05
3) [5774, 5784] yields -0.04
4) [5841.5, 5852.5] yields -0.04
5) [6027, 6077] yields -0.05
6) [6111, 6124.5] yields -0.06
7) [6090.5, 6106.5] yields -0.04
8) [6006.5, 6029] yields 0.02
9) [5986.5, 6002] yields 0.02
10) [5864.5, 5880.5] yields -0.05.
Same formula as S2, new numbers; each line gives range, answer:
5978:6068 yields 14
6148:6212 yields 13.2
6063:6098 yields 14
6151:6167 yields 13.1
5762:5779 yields 15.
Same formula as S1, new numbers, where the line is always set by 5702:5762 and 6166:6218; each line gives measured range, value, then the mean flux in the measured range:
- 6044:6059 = -0.111 mag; 14.9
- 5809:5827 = -0.006 mag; 14.1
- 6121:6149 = -0.079 mag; 14.3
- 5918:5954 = -0.033 mag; 14.2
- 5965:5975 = -0.065 mag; 14.5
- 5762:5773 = -0.059 mag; 15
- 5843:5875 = -0.046 mag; 14.6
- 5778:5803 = -0.033 mag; 14.6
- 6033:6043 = -0.018 mag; 13.8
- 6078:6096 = -0.047 mag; 14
